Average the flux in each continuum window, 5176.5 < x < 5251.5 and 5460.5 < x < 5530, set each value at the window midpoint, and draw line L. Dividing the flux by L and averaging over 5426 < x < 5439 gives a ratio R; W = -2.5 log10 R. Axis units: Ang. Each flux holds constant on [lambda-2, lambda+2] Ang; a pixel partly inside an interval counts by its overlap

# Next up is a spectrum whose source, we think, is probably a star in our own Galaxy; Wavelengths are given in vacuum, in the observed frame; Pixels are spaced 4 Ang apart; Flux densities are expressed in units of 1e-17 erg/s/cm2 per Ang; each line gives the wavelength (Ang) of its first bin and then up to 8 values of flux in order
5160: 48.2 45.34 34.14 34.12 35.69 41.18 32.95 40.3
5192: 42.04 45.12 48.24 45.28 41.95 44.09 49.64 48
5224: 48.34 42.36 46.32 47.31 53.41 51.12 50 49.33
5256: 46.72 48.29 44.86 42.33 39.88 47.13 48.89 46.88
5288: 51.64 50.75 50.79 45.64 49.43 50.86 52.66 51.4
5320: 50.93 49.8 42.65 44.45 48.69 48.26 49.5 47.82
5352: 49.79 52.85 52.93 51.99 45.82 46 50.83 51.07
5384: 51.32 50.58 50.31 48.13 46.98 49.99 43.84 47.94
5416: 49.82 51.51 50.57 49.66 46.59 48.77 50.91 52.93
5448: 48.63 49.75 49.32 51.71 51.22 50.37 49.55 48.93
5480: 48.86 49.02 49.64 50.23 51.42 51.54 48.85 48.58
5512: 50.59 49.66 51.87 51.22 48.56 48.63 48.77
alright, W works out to 0.01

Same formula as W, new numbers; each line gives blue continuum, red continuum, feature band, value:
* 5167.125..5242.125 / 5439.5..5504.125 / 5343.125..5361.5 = -0.08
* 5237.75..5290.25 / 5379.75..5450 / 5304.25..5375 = -0.01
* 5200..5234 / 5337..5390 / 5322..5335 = 0.07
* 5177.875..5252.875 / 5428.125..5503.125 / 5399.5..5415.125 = 0.03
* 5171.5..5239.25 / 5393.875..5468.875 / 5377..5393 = -0.06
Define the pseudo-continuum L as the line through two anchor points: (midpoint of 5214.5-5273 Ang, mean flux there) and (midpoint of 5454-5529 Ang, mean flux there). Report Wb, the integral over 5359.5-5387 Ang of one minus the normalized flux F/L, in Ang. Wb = -0.62 Ang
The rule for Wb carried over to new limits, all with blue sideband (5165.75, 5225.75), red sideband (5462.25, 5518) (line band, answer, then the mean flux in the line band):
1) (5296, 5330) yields -3.08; 49.3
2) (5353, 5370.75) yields -1.59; 50.6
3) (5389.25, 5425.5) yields -0.85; 48.8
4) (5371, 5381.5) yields -0.60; 49.5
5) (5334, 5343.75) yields -0.59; 48.7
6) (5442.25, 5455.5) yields -0.40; 50.3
